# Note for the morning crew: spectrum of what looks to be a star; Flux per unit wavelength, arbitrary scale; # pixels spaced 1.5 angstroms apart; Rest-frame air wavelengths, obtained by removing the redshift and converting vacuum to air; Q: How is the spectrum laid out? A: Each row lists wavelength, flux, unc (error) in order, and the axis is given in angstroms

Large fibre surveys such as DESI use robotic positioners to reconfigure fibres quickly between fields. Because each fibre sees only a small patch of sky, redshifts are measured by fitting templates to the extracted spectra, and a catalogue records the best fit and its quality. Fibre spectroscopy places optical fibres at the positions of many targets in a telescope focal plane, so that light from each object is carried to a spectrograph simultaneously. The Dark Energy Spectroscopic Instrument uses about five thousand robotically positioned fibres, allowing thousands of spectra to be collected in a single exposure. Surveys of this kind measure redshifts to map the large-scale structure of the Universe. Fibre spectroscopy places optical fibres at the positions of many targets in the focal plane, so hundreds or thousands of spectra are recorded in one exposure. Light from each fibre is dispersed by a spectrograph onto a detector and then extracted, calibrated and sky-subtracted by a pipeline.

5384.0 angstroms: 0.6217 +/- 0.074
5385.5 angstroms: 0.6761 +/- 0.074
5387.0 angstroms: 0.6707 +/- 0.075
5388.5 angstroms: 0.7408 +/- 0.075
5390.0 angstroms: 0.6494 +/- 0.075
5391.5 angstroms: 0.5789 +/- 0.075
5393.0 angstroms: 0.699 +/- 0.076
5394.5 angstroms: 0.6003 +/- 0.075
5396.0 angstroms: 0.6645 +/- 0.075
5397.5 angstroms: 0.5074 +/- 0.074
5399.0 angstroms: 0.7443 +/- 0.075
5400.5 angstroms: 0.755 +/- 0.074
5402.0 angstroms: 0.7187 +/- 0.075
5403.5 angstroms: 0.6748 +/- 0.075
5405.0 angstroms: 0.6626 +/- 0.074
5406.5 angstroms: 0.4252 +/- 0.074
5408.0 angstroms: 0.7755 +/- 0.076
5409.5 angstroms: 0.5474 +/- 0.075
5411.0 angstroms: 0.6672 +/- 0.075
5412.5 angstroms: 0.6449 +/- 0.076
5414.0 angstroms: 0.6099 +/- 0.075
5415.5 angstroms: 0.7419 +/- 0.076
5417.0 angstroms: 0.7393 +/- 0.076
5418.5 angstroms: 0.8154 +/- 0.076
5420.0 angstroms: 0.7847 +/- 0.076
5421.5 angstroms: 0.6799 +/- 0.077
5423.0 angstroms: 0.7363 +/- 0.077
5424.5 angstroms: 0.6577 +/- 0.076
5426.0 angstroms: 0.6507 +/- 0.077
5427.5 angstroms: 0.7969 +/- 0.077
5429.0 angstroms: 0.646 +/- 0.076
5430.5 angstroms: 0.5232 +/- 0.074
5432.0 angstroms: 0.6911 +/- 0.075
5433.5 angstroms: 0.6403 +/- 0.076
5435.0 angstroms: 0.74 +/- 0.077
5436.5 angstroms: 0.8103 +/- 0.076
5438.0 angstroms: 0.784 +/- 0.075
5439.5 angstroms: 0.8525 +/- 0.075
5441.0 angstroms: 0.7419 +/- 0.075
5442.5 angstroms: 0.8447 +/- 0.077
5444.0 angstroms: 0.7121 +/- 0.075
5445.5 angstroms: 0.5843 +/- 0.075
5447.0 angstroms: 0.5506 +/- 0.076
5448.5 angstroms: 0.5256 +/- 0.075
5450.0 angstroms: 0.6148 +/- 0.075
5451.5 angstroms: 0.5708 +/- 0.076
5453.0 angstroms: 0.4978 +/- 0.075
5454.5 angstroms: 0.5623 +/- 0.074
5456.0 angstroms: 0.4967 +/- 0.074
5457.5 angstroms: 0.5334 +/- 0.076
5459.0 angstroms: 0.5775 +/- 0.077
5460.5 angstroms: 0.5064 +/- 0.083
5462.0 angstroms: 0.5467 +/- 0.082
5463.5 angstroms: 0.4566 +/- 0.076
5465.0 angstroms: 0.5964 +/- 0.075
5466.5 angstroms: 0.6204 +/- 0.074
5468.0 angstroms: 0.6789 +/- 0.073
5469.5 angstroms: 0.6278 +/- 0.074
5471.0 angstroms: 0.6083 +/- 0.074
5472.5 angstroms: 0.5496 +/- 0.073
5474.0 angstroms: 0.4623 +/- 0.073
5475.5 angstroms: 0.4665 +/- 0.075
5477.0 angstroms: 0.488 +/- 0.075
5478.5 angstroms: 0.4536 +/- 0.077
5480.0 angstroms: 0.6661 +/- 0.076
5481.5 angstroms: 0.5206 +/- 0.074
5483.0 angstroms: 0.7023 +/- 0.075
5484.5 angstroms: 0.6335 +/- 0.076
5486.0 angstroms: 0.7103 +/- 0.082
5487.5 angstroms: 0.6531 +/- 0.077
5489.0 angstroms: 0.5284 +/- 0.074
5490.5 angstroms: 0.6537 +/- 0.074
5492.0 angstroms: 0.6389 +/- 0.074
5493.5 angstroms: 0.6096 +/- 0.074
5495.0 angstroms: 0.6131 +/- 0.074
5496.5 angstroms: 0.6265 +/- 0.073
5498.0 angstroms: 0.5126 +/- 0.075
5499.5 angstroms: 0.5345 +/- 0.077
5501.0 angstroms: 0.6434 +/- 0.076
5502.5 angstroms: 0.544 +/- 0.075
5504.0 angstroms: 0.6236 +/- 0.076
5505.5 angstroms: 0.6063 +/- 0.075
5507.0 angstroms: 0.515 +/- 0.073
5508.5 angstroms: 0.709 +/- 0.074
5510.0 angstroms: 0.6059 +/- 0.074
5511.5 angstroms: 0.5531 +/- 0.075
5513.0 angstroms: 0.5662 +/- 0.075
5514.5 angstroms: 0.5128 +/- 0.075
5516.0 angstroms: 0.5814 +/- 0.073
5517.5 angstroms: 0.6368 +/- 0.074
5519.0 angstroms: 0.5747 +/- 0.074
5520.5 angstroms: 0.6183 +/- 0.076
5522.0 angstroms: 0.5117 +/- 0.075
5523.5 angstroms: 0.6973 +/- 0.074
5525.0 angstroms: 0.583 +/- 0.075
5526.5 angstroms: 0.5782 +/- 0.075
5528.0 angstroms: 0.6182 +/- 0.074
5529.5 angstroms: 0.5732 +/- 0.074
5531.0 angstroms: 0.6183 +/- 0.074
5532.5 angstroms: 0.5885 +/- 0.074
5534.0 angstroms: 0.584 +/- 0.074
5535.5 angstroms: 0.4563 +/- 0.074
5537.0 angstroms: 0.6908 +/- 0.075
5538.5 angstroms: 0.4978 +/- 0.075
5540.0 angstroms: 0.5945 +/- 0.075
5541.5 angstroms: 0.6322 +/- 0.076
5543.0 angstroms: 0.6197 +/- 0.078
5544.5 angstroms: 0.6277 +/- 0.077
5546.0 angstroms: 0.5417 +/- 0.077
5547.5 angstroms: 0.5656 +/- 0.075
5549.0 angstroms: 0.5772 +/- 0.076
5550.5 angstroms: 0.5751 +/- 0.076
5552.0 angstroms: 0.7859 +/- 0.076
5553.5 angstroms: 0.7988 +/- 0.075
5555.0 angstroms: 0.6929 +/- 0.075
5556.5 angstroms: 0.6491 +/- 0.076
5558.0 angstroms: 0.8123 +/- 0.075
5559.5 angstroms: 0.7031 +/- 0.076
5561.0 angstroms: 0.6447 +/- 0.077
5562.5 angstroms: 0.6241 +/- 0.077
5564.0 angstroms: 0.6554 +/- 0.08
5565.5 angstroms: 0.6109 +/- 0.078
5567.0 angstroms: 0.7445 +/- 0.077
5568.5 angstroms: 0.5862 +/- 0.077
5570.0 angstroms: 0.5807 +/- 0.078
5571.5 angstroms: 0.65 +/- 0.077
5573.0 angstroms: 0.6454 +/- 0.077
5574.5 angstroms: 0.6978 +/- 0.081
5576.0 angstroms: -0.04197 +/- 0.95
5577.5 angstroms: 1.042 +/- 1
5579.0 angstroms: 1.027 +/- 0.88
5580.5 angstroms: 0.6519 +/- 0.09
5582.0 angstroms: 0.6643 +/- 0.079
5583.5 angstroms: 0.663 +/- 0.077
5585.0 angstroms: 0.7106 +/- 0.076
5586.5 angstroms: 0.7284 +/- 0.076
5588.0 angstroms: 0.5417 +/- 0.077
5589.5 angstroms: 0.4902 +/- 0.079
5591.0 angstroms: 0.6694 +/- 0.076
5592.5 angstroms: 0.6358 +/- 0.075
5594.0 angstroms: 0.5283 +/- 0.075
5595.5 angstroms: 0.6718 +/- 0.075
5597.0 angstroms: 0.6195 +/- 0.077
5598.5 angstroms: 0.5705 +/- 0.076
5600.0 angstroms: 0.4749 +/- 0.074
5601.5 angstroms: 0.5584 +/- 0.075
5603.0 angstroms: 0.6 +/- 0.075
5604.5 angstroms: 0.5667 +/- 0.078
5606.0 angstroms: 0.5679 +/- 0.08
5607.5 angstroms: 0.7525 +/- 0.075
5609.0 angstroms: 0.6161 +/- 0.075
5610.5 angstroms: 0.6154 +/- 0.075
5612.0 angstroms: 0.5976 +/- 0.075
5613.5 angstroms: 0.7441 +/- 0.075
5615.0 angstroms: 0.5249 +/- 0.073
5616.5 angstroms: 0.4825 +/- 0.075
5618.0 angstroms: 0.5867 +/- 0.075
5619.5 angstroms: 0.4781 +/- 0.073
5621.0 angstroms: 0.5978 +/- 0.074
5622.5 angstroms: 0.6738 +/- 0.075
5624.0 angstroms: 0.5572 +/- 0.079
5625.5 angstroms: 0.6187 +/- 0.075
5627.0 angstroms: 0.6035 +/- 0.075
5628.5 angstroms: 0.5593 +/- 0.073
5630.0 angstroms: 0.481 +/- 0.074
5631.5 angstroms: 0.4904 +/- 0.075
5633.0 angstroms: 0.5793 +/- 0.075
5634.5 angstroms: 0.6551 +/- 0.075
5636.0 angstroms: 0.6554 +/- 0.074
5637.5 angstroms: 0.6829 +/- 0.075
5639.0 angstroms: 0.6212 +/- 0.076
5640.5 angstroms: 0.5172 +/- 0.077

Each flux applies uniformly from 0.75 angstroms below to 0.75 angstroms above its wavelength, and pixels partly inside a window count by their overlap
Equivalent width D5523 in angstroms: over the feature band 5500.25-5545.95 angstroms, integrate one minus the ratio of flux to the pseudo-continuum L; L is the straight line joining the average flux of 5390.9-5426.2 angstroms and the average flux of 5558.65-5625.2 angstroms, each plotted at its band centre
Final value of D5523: 3.5 angstroms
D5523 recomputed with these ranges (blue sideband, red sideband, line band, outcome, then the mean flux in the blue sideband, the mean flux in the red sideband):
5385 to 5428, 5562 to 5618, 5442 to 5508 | 7.36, 0.676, 0.623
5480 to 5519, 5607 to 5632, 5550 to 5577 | -2.03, 0.602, 0.586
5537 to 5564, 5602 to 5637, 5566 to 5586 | -1.22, 0.645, 0.592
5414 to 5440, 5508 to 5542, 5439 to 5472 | 3.83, 0.718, 0.589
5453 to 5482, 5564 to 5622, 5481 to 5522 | -2.45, 0.547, 0.618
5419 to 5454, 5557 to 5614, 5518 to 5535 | 1.57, 0.68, 0.637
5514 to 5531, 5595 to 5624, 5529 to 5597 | -4.97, 0.592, 0.593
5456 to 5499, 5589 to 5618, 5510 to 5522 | 0.17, 0.578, 0.595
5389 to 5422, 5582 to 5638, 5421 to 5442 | -1.71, 0.668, 0.599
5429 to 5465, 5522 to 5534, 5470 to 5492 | 1.19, 0.624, 0.601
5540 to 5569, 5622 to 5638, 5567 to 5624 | 0.47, 0.654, 0.593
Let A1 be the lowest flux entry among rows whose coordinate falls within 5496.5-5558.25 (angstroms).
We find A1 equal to 0.4563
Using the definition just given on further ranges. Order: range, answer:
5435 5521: 0.4536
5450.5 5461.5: 0.4967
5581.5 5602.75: 0.4749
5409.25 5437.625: 0.5232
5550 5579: -0.04197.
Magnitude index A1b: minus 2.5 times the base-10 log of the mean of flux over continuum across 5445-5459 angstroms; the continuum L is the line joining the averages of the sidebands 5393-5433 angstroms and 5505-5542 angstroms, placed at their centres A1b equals 0.17 mag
